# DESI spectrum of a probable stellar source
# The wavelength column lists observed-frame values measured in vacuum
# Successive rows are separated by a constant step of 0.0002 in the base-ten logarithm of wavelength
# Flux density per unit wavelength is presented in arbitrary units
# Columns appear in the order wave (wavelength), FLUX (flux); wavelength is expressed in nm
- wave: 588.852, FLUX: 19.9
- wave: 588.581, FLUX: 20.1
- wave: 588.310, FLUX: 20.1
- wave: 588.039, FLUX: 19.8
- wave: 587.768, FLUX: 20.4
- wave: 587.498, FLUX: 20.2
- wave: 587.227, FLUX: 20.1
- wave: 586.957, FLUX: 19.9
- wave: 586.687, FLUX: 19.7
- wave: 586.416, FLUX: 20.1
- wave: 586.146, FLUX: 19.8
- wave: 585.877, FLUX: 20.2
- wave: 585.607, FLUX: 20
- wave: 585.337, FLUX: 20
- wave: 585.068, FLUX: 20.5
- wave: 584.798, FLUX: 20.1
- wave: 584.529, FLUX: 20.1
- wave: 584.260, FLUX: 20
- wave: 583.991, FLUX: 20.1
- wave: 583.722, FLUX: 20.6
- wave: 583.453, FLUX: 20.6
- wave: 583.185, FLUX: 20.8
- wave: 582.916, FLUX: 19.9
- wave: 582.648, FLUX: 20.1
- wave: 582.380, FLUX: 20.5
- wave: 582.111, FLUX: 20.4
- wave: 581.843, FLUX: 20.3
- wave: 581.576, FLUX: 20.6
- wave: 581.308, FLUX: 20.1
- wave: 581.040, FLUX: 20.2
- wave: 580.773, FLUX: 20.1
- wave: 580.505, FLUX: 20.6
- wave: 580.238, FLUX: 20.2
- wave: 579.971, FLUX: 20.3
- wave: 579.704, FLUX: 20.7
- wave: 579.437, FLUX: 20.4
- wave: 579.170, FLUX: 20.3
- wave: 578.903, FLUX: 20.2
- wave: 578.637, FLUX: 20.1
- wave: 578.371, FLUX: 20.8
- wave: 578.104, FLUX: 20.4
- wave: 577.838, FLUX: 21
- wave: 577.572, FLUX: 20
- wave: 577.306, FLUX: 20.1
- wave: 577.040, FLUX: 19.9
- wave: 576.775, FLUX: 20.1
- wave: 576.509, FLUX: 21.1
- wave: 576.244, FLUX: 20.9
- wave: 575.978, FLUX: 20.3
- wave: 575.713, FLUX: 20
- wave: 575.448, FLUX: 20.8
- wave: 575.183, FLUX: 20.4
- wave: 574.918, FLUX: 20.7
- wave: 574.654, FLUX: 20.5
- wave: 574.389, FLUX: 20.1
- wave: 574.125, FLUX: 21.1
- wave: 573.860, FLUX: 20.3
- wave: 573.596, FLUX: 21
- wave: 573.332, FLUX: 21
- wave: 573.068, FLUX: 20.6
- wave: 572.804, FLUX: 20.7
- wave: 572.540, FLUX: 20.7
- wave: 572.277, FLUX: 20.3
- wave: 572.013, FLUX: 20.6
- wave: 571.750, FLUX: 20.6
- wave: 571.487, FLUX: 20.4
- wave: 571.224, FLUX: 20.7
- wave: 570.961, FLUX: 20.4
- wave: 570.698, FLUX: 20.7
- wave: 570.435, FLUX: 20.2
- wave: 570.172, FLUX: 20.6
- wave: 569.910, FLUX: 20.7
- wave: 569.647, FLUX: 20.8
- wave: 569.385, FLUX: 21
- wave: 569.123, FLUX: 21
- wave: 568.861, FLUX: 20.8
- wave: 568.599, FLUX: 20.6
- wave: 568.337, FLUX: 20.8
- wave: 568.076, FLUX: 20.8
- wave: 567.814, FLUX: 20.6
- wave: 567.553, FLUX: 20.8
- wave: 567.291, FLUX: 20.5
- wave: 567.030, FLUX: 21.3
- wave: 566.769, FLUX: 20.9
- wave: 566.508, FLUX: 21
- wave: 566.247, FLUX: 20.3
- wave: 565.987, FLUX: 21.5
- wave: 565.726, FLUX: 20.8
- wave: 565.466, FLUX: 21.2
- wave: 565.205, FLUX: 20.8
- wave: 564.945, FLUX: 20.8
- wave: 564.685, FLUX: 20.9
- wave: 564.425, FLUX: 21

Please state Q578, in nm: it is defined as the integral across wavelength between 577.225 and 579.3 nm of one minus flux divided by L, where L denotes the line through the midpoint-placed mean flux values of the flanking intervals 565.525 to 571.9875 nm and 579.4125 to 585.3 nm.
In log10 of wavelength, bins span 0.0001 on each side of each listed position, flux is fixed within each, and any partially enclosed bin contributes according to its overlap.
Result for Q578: 0.01 nm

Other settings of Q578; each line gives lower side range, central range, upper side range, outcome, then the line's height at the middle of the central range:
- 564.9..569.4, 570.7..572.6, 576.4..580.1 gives 0.012 nm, 20.7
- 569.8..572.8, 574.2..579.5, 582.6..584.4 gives 0.007 nm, 20.4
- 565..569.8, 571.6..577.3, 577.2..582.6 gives 0.009 nm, 20.6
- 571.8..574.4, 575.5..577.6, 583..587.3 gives 0.019 nm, 20.5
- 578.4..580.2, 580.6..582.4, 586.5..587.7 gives -0.005 nm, 20.3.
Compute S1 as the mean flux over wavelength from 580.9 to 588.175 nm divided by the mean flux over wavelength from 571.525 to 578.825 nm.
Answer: 1.0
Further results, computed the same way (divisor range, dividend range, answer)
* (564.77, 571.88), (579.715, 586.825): 0.97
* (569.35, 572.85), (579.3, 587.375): 0.98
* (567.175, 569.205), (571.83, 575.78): 0.99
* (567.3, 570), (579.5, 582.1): 0.98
